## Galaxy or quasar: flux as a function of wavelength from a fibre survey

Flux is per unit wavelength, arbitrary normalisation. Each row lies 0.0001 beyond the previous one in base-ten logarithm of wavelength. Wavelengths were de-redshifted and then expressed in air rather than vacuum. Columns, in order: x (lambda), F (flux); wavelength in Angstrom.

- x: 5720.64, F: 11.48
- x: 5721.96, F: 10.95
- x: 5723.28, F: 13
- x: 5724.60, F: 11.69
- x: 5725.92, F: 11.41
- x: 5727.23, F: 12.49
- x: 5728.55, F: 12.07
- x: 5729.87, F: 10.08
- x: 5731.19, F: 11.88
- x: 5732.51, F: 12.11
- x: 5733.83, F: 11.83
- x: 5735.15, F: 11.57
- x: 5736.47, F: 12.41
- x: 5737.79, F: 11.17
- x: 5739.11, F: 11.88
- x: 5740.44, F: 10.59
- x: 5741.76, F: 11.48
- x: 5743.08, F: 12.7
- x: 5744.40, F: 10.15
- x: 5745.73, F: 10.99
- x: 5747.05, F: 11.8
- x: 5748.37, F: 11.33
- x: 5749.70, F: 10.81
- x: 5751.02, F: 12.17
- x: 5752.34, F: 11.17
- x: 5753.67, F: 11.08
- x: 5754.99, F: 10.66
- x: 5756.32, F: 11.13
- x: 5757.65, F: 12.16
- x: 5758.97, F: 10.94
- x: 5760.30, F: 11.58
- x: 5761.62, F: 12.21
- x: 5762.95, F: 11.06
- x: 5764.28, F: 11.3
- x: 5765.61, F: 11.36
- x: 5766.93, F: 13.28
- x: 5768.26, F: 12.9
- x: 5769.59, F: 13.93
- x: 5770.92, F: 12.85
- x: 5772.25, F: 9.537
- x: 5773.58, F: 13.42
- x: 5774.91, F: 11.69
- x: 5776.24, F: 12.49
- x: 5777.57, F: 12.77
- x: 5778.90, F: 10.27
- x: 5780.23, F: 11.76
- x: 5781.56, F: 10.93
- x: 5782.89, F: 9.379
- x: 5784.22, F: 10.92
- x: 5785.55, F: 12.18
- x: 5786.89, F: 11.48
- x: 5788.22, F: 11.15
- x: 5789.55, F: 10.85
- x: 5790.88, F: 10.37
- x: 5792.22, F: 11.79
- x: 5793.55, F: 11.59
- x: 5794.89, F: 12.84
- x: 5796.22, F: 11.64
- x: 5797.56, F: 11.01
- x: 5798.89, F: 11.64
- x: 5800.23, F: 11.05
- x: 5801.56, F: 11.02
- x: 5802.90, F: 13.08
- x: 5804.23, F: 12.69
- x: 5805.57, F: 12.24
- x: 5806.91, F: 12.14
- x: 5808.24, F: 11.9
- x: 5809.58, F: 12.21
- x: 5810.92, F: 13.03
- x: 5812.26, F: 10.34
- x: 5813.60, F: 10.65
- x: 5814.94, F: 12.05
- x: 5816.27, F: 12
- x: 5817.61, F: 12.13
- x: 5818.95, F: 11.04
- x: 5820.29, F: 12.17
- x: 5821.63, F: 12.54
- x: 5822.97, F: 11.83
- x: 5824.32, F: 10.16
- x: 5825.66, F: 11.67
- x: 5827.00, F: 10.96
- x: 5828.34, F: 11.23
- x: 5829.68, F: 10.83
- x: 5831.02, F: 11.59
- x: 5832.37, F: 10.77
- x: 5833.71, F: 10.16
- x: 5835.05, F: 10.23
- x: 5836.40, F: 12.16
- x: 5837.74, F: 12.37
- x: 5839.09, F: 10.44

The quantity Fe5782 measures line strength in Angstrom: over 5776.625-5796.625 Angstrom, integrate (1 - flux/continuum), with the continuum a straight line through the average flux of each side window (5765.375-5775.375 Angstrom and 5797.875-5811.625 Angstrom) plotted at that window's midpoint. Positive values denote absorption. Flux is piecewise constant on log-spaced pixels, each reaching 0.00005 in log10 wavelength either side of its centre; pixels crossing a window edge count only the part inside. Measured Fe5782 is 1.5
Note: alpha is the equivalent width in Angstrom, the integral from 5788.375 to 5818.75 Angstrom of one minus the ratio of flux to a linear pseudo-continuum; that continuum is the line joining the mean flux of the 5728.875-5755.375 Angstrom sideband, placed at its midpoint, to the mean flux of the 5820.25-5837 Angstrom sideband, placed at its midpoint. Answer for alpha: -1.2 Angstrom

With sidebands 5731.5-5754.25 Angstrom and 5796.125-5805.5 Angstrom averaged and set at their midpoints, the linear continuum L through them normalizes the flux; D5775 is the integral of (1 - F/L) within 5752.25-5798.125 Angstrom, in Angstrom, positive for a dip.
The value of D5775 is 0.19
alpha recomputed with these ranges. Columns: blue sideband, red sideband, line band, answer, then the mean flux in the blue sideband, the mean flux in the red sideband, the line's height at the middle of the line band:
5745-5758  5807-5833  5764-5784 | -0.8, 11.3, 11.5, 11.4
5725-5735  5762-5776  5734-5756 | 0.9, 11.7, 12.1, 11.9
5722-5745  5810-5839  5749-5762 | 0.3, 11.7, 11.4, 11.6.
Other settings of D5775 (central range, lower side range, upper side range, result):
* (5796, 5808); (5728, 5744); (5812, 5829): -0.35 Angstrom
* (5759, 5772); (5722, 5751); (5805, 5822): -0.47 Angstrom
